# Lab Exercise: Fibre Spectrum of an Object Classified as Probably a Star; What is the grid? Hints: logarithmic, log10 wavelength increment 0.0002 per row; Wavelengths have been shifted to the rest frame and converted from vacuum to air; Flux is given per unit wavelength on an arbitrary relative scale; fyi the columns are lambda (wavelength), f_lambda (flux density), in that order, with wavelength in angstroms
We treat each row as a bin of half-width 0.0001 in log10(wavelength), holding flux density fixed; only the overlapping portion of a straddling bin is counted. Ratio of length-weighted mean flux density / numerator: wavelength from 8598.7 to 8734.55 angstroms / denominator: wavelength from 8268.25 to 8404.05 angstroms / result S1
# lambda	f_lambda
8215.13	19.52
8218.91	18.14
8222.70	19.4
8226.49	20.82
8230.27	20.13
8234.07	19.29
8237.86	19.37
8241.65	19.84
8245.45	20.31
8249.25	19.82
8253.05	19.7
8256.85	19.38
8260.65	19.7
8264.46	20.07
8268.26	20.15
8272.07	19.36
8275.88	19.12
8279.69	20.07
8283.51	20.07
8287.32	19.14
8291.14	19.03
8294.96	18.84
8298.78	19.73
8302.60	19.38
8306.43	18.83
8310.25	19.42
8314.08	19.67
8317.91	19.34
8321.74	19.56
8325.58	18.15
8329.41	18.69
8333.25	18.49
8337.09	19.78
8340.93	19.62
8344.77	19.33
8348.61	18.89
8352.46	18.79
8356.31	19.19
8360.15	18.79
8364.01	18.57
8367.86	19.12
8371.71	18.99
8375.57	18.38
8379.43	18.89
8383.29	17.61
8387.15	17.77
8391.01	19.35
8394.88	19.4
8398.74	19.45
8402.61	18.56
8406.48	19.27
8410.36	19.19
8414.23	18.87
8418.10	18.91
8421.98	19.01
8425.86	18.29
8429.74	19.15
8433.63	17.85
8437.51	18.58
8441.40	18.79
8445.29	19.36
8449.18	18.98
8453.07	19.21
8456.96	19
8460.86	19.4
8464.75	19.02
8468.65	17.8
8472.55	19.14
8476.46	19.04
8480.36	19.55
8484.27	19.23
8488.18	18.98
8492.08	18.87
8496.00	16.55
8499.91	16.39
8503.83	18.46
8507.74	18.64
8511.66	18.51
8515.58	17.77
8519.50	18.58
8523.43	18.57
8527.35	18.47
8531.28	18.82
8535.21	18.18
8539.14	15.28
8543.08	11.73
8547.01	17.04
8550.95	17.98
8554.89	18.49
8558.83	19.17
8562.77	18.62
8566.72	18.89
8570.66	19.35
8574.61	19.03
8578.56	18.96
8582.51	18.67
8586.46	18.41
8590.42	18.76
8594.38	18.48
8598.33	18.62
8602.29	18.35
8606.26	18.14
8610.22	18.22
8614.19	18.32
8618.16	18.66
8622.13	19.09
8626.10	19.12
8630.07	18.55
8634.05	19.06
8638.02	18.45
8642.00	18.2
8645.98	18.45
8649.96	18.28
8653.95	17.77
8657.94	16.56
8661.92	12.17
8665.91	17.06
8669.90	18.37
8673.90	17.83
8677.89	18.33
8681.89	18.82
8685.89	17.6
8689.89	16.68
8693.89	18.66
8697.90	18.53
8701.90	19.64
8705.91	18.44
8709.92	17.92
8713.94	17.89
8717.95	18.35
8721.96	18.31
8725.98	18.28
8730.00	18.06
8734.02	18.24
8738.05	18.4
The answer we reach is 0.95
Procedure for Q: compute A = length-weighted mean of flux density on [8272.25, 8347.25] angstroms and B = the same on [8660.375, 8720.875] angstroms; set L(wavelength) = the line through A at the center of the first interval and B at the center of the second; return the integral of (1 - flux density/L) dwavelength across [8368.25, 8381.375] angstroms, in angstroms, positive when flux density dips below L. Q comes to 0.2 angstroms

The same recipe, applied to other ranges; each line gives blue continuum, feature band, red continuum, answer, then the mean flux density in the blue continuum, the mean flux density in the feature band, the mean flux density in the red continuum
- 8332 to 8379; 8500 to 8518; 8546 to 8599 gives 0.57 angstroms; 19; 18.2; 18.6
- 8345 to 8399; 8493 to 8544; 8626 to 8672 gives 1.81 angstroms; 18.8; 17.5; 17.6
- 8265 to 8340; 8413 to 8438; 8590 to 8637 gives 0.49 angstroms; 19.3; 18.7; 18.6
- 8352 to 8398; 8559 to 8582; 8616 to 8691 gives -1.07 angstroms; 18.8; 19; 17.9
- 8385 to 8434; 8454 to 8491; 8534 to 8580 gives -1.30 angstroms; 18.9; 19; 17.7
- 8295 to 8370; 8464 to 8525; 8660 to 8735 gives 0.41 angstroms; 19.1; 18.4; 17.9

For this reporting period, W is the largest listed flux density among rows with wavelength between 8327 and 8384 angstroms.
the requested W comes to 19.78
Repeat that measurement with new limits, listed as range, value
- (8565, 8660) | 19.35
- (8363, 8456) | 19.45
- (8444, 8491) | 19.55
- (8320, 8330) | 19.56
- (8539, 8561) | 19.17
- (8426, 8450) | 19.36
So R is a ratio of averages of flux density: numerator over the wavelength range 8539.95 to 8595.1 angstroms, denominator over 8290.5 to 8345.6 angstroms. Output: 0.94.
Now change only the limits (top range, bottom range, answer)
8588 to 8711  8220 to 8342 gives 0.93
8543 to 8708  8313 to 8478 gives 0.96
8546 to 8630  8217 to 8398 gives 0.97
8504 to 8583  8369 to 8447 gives 0.96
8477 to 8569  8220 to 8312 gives 0.92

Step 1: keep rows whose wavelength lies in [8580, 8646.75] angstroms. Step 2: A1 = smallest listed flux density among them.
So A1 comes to 18.14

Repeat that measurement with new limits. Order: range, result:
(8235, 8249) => 19.37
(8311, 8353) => 18.15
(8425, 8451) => 17.85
